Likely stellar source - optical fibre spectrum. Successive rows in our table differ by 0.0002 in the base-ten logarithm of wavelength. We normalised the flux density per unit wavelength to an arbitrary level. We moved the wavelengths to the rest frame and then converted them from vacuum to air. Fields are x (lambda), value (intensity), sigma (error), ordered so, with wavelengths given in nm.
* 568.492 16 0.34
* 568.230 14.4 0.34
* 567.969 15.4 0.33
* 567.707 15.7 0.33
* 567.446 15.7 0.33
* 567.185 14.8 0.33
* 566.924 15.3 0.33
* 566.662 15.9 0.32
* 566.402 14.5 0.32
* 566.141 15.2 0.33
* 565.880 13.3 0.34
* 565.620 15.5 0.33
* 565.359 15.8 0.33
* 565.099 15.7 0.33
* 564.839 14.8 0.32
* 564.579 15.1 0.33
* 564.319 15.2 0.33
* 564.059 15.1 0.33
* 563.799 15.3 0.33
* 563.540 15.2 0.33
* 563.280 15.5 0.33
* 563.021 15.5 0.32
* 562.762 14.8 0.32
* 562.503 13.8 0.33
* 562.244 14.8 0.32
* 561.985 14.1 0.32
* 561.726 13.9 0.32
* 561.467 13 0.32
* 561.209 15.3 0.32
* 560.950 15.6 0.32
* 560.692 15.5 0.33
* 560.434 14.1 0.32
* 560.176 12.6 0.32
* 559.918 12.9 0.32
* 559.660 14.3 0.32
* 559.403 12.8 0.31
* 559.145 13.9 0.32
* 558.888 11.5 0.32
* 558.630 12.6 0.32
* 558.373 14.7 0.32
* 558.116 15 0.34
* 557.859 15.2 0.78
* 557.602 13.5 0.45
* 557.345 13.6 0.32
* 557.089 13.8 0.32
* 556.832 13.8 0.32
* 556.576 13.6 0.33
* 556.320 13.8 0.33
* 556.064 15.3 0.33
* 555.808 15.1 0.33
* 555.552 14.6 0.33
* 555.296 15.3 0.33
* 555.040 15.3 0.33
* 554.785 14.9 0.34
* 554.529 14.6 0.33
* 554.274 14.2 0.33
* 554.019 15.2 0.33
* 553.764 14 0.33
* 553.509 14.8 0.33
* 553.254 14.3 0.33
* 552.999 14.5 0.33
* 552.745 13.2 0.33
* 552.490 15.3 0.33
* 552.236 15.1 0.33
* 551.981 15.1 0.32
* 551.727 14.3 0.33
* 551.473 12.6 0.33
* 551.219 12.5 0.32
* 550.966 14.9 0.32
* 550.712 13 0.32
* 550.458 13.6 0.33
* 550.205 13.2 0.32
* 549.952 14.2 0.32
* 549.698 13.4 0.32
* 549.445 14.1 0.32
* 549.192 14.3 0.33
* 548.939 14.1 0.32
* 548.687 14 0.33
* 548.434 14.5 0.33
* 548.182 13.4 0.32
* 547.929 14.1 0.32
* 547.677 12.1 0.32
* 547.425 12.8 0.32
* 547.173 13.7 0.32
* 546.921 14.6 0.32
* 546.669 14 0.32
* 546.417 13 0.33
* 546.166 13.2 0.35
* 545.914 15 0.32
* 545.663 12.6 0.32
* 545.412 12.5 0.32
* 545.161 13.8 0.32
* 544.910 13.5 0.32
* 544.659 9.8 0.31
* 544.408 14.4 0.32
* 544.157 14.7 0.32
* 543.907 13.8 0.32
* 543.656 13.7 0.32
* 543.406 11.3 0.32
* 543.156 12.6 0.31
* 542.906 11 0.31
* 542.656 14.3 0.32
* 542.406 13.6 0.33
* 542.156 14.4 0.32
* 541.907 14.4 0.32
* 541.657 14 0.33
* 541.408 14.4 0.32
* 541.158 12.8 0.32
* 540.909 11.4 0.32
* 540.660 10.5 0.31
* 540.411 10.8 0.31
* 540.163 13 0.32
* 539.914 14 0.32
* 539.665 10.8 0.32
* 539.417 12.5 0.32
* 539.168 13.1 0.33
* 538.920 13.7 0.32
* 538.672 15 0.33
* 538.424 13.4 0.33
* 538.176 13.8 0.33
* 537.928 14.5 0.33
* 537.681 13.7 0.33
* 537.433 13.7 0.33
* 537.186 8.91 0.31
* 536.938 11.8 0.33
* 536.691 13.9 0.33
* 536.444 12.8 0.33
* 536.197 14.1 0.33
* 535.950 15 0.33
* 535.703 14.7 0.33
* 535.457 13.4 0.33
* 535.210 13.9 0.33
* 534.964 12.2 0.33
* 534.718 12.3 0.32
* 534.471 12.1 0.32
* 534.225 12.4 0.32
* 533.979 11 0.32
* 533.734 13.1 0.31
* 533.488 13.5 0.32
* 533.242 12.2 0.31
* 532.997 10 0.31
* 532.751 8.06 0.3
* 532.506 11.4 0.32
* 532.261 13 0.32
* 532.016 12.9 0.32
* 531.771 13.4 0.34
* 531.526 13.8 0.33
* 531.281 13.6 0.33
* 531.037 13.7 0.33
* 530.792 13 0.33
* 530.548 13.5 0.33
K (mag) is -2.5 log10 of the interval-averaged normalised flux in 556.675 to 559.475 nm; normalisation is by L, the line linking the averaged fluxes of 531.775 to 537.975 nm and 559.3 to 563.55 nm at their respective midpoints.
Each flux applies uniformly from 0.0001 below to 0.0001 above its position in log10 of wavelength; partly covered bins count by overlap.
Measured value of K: 0.03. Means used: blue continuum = 12.6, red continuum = 14.3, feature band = 13.7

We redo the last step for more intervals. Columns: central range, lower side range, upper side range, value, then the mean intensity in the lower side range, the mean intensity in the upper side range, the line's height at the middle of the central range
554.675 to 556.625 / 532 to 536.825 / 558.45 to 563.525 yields -0.08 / 12.6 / 14.1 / 13.8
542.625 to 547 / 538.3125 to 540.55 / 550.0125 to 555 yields 0.02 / 12.9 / 14.2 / 13.4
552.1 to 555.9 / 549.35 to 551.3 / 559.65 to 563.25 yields -0.06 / 13.6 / 14.3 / 13.9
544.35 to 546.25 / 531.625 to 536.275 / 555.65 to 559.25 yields 0.02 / 12.6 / 14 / 13.2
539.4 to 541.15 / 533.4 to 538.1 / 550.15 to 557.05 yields 0.13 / 13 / 14.3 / 13.3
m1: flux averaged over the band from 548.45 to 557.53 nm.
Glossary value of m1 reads 14.2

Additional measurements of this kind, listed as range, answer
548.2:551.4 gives 13.8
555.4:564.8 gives 14.3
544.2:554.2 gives 13.8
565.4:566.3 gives 14.8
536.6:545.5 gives 13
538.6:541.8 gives 12.7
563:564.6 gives 15.3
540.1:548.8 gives 13.2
